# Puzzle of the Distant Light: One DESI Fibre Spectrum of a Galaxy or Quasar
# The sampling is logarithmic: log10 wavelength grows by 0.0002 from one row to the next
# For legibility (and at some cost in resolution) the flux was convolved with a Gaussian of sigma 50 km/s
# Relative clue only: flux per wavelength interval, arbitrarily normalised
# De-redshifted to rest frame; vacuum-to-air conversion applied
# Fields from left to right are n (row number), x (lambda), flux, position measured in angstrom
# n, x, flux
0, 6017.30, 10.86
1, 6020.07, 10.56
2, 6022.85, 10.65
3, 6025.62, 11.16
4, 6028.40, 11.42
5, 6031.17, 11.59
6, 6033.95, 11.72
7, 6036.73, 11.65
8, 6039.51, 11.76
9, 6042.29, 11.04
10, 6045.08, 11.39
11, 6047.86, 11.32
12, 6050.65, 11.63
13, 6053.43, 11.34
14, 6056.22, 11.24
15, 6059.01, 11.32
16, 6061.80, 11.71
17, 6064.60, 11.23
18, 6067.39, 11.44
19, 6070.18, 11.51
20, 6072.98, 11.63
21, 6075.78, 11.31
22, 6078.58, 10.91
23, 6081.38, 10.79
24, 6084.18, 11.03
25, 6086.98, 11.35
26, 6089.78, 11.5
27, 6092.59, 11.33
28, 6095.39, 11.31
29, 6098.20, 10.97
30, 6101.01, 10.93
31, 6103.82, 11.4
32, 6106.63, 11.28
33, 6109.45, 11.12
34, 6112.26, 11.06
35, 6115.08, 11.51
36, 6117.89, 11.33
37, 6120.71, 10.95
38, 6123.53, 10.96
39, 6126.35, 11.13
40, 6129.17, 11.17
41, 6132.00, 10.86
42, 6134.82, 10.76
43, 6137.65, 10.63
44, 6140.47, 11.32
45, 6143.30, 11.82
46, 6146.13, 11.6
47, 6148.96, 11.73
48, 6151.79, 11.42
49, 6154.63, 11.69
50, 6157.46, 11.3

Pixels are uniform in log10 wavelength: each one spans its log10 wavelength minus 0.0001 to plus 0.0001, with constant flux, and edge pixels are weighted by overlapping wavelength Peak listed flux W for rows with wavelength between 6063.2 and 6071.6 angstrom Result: 11.51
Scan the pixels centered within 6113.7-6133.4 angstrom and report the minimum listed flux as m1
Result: 10.86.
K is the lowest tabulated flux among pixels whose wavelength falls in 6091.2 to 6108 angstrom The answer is 10.93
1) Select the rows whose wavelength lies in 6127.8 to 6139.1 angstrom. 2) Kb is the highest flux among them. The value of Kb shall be 11.17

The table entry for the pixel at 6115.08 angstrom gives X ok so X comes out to 11.51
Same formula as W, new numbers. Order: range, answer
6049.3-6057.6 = 11.63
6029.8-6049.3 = 11.76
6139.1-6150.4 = 11.82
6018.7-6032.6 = 11.59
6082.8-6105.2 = 11.5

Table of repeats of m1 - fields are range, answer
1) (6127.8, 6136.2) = 10.76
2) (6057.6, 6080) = 10.91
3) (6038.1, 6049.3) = 11.04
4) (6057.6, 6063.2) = 11.32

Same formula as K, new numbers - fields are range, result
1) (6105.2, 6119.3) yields 11.06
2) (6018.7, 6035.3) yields 10.56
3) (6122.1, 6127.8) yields 10.96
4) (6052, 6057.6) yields 11.24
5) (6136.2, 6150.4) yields 10.63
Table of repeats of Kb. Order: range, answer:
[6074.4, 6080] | 11.31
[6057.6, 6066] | 11.71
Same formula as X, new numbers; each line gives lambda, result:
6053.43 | 11.34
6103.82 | 11.4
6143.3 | 11.82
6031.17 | 11.59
